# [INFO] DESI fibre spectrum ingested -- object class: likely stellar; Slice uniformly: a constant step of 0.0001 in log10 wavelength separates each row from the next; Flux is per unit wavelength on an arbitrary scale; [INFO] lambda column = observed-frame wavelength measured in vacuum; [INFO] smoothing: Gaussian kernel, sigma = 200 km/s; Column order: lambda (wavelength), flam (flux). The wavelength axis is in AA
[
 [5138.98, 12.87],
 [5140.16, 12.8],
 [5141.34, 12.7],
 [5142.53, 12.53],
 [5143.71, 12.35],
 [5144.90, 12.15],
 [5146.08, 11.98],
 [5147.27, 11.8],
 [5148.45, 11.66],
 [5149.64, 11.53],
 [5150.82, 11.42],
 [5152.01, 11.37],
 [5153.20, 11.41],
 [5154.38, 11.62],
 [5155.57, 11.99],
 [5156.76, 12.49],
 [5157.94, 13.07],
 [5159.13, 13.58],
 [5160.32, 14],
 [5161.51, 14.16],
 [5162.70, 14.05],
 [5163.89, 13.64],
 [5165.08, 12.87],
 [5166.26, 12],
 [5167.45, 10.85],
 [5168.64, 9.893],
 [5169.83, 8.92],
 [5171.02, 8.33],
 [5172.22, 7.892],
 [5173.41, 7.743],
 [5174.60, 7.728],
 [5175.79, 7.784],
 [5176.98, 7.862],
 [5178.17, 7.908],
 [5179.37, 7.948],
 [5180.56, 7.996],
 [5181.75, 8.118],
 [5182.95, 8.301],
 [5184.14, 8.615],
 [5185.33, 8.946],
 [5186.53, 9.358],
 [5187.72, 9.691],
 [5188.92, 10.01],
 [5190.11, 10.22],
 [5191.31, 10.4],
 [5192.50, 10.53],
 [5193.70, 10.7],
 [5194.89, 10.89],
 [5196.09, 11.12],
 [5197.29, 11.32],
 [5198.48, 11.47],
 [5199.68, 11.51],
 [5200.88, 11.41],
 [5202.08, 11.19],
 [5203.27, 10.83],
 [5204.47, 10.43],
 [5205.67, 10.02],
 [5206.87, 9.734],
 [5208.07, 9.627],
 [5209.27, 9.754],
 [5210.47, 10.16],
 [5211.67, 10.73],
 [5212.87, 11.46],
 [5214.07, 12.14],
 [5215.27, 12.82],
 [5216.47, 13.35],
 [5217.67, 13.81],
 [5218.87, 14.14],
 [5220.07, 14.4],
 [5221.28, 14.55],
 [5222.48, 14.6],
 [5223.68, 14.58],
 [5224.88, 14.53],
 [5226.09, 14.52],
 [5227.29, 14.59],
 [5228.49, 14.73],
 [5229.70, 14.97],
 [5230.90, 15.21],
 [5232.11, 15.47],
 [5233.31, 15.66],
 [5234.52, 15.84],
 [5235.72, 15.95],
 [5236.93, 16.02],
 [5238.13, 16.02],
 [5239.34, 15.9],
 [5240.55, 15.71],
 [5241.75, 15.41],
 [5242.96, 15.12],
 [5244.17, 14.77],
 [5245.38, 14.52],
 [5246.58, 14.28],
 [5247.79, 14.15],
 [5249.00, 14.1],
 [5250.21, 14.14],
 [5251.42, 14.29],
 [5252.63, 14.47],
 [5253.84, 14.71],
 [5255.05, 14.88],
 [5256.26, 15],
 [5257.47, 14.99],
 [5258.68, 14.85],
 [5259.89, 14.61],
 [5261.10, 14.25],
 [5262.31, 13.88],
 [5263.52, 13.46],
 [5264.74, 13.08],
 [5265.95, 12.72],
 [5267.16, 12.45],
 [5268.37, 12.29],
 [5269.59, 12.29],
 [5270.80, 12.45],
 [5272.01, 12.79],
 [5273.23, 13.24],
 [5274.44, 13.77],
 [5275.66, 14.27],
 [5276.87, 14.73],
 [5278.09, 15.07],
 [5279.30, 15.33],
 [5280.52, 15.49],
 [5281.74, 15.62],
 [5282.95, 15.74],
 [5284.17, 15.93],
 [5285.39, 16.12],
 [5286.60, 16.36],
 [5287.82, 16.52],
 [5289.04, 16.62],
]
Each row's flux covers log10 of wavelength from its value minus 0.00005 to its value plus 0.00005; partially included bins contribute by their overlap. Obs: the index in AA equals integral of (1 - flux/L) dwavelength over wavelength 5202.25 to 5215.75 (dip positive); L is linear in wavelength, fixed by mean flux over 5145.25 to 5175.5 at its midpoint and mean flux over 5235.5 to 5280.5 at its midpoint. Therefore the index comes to 2.3 AA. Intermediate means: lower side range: 11.4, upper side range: 14.3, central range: 10.7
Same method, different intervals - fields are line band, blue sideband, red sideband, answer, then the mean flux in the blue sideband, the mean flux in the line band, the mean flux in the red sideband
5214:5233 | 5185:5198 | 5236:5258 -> -2.01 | 10.3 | 14.4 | 14.9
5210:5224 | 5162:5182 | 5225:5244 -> 0.72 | 9.55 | 13.1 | 15.4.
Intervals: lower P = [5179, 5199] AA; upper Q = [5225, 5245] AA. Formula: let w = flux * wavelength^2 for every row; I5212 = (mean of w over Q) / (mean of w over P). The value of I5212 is 1.60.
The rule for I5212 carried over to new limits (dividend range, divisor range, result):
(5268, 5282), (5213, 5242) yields 0.96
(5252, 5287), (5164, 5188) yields 1.64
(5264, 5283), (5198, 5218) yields 1.26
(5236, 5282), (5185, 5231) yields 1.23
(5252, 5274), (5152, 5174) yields 1.23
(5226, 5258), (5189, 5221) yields 1.34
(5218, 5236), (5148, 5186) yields 1.45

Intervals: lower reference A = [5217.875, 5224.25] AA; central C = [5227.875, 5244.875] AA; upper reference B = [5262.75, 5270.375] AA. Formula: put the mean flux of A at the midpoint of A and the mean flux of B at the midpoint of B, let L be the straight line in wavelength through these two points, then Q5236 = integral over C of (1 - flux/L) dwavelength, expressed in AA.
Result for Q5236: -2.0 AA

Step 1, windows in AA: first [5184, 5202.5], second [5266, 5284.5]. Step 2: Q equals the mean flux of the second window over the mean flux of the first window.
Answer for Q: 1.3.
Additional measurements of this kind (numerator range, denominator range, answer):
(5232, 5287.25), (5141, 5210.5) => 1.37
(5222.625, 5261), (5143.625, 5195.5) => 1.42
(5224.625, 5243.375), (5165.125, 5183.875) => 1.76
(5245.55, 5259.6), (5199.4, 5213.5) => 1.38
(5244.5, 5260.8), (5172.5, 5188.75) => 1.74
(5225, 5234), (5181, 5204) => 1.47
